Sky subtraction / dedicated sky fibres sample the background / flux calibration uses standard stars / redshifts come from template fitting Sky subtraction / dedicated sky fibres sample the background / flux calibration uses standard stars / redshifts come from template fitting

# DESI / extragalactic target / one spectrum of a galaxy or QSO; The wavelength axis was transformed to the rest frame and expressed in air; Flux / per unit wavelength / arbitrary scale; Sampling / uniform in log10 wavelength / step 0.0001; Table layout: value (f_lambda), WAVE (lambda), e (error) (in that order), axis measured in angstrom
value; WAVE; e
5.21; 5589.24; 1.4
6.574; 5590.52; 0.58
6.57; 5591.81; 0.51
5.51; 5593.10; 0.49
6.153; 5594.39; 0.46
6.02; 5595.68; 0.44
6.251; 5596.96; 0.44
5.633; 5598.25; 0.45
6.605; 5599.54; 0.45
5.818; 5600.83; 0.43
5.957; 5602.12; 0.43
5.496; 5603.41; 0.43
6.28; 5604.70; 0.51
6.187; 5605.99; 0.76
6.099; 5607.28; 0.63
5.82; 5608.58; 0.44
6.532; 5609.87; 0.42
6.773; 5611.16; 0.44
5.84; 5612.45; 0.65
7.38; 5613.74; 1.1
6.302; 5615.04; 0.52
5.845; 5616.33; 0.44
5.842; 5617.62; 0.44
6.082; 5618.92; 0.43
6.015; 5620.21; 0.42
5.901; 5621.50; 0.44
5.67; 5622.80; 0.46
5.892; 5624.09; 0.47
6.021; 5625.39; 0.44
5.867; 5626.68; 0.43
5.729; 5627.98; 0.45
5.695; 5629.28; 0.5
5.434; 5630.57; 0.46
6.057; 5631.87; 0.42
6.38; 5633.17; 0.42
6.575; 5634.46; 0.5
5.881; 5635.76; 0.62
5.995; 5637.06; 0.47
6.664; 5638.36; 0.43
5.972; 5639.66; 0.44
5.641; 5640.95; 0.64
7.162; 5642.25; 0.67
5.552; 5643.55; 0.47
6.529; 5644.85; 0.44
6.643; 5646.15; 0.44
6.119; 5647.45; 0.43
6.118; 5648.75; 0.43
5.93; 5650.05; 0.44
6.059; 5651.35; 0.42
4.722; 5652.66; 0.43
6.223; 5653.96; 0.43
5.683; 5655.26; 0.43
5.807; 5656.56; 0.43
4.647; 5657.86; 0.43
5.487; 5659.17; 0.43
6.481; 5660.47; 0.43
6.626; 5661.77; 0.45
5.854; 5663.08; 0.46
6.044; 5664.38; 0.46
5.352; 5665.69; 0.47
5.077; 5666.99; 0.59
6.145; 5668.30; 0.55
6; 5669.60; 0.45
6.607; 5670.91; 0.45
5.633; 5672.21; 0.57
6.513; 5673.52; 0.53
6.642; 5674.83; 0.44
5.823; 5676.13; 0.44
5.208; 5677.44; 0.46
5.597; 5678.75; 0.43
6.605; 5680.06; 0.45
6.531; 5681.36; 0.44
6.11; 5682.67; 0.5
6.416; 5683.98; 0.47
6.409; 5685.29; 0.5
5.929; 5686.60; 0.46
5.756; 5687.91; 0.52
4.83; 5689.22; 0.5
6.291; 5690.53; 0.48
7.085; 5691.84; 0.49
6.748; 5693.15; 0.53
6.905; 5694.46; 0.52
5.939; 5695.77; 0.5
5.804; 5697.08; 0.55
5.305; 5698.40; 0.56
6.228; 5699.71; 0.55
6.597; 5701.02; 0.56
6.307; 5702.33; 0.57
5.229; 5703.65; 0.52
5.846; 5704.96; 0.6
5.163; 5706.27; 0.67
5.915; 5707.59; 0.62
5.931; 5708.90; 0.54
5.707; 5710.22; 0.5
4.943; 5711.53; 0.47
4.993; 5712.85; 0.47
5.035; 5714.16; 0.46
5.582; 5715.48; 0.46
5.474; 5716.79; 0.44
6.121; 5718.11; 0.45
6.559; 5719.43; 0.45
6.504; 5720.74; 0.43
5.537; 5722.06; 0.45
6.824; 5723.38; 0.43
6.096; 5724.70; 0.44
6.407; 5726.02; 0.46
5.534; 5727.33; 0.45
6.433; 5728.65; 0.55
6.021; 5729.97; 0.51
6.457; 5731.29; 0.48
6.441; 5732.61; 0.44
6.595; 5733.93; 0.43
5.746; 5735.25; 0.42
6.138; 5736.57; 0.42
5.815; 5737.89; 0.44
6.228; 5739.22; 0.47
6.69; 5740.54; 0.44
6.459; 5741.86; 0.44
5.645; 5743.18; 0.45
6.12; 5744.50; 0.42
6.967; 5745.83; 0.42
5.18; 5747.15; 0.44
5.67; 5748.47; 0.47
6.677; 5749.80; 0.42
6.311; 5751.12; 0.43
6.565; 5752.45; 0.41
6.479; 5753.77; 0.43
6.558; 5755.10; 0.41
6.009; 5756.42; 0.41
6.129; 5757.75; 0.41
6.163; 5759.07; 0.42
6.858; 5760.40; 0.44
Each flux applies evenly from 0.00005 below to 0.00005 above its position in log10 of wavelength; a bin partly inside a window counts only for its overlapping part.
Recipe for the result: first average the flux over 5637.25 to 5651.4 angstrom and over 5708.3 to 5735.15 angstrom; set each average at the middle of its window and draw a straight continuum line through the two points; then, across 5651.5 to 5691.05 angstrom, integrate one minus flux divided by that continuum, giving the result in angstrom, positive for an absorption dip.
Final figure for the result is 1.4 angstrom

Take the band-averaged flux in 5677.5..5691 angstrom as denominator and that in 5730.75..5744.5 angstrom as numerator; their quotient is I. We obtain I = 1.0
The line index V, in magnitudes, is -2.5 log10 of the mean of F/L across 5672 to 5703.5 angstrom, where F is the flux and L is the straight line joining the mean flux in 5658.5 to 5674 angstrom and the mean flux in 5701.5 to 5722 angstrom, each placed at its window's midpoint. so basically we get -0.05 mag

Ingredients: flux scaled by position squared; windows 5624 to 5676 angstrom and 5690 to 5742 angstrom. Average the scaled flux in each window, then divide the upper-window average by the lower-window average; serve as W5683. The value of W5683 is 1.03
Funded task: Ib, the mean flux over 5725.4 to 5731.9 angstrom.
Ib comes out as 6.17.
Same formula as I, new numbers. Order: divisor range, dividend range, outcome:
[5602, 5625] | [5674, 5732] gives 0.98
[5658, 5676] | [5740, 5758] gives 1.04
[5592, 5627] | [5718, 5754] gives 1.02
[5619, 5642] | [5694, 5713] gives 0.97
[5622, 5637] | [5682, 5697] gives 1.05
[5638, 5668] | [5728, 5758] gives 1.05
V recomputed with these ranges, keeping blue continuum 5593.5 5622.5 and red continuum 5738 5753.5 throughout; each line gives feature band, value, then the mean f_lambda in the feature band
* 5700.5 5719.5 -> 0.098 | 5.66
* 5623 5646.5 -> 0.010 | 6.08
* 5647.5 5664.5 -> 0.059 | 5.83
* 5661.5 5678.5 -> 0.041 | 5.94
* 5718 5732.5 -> -0.006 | 6.24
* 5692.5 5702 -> -0.007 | 6.22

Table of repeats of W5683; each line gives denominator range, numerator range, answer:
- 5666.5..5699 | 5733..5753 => 1.04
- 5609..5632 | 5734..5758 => 1.07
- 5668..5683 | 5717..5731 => 1.03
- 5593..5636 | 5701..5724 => 0.99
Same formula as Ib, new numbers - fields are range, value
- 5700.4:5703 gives 6.44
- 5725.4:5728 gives 5.98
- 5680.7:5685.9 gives 6.37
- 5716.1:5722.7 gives 6.04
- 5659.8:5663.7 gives 6.32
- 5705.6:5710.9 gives 5.68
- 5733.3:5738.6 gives 6.06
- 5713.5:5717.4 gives 5.37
